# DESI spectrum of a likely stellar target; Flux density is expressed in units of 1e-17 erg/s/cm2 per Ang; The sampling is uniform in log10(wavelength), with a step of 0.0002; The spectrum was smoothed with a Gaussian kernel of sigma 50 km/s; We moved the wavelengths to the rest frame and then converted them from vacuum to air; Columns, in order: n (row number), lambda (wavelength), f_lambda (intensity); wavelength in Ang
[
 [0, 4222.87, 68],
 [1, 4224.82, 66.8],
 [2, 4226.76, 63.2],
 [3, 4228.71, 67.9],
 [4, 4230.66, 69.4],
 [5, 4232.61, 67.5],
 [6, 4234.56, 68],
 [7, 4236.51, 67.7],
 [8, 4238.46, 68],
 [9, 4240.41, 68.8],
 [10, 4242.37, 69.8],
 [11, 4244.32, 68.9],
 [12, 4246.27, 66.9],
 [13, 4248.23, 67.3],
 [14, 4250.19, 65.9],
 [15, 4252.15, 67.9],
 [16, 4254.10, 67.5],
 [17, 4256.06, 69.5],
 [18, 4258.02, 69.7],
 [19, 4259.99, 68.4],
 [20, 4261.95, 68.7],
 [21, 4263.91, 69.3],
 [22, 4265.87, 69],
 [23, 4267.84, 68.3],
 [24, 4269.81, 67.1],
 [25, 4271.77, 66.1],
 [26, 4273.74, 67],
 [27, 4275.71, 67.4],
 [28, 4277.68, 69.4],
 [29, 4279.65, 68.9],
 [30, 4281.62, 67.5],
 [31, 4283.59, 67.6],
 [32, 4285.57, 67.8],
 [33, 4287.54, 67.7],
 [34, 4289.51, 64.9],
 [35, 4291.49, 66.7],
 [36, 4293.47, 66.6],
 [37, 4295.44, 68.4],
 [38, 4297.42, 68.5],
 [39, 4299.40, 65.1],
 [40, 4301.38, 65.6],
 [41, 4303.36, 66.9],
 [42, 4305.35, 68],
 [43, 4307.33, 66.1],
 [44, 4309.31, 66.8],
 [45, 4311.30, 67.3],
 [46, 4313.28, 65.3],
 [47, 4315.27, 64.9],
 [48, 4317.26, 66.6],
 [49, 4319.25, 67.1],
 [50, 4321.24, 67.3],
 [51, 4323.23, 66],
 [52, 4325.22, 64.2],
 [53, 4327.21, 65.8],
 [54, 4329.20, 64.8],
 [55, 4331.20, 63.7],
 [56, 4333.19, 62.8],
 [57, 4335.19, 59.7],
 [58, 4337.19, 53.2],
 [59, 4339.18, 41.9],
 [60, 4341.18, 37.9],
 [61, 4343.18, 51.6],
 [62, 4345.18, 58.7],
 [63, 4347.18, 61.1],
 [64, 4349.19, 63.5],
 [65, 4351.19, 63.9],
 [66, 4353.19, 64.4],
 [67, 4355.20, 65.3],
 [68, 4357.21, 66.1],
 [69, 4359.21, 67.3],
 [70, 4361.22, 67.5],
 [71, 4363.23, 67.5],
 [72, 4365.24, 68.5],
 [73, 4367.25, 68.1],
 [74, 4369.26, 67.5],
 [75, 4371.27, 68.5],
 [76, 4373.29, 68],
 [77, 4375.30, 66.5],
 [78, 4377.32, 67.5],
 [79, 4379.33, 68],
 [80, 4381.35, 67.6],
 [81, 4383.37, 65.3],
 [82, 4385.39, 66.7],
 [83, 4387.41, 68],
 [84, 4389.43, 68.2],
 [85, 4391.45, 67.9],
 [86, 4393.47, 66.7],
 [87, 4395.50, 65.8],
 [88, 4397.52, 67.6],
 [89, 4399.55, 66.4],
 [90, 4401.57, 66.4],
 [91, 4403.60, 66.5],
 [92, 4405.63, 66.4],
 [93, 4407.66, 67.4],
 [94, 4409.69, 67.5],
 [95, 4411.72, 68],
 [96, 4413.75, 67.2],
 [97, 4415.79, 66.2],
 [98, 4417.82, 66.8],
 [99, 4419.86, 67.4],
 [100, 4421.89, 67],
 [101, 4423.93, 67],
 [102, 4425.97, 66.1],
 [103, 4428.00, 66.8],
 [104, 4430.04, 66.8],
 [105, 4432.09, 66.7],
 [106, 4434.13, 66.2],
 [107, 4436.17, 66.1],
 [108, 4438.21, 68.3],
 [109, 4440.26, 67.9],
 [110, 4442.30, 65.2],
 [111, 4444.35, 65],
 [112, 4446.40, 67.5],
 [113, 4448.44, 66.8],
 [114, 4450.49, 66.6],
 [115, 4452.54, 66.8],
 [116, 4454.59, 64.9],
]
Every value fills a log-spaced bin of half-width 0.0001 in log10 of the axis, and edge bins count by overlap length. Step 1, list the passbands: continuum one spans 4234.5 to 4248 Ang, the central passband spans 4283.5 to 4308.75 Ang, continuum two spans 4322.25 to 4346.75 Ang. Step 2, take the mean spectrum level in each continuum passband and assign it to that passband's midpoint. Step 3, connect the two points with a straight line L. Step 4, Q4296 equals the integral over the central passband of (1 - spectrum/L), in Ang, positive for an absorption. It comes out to -2.0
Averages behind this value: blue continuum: 68.3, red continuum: 57.6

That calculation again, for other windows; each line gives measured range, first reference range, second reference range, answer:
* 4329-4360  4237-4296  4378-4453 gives 3.89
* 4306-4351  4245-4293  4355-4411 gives 4.13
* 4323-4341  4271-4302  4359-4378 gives 2.27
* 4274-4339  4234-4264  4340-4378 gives 0.20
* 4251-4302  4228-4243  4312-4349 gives -2.27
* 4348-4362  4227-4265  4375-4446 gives 0.41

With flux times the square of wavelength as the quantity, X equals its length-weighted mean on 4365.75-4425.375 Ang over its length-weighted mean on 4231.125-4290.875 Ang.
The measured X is 1.05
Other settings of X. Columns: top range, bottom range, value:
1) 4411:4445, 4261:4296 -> 1.06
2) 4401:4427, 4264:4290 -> 1.05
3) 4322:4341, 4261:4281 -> 0.90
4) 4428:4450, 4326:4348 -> 1.24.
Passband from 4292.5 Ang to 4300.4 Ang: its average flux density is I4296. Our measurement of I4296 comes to 67.2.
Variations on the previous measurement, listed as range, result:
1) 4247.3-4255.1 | 67.2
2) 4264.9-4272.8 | 67.6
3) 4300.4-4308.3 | 66.6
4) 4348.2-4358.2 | 64.6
